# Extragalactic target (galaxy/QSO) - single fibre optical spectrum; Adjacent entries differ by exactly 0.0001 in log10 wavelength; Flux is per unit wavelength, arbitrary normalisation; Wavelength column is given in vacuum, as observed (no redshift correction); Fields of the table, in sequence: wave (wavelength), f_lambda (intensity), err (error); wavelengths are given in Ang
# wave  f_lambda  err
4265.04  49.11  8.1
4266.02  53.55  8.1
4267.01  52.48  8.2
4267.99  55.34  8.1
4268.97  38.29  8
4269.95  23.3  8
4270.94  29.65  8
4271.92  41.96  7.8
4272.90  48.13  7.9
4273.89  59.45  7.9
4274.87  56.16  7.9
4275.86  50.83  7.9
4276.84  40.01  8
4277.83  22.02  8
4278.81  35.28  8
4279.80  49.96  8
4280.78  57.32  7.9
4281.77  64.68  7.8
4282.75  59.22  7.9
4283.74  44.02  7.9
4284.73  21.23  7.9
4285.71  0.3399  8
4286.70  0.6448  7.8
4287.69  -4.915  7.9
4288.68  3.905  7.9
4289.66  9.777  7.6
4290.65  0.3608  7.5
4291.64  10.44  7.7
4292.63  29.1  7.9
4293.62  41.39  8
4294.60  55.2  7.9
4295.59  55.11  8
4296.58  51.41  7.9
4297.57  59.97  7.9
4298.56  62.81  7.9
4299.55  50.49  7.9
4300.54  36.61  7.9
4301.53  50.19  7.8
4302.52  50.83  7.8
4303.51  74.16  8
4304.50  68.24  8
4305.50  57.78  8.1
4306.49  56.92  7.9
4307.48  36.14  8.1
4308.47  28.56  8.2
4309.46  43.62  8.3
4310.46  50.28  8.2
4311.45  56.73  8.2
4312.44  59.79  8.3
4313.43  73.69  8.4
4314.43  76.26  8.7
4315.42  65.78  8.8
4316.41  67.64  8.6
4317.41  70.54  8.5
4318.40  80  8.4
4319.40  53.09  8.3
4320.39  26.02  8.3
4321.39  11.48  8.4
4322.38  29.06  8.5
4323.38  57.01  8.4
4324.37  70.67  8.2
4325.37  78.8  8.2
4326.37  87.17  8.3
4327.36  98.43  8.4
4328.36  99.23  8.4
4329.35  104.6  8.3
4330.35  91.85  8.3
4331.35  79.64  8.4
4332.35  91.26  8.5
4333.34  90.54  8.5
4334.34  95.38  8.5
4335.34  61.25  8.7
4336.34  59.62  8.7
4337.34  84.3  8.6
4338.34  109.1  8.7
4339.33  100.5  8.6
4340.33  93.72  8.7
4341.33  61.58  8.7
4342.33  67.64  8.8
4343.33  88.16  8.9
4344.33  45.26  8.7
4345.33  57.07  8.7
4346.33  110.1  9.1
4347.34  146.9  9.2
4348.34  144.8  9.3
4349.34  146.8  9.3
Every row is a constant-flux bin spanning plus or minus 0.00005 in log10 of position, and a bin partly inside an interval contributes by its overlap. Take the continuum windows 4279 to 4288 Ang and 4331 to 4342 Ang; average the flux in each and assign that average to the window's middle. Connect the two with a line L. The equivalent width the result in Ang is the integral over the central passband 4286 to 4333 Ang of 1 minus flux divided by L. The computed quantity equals 5.8 Ang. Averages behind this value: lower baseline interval 33.3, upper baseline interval 84.1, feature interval 53.3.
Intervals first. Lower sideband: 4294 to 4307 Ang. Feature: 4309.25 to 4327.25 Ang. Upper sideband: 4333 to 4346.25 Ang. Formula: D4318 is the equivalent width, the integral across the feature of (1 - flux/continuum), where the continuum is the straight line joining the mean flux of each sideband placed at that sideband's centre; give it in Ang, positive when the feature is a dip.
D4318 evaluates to 1.8 Ang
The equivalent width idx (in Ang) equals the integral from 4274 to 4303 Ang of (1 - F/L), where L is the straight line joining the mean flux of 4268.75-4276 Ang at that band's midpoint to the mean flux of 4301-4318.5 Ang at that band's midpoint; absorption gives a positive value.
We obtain 7.5 Ang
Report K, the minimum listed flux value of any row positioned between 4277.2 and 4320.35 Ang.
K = -4.915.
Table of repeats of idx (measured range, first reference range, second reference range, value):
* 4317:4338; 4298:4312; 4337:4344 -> 0.3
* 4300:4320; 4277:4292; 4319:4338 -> -1.9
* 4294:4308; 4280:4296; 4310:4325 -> -4.9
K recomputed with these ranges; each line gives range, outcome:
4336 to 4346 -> 45.26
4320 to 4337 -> 11.48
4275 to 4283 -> 22.02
